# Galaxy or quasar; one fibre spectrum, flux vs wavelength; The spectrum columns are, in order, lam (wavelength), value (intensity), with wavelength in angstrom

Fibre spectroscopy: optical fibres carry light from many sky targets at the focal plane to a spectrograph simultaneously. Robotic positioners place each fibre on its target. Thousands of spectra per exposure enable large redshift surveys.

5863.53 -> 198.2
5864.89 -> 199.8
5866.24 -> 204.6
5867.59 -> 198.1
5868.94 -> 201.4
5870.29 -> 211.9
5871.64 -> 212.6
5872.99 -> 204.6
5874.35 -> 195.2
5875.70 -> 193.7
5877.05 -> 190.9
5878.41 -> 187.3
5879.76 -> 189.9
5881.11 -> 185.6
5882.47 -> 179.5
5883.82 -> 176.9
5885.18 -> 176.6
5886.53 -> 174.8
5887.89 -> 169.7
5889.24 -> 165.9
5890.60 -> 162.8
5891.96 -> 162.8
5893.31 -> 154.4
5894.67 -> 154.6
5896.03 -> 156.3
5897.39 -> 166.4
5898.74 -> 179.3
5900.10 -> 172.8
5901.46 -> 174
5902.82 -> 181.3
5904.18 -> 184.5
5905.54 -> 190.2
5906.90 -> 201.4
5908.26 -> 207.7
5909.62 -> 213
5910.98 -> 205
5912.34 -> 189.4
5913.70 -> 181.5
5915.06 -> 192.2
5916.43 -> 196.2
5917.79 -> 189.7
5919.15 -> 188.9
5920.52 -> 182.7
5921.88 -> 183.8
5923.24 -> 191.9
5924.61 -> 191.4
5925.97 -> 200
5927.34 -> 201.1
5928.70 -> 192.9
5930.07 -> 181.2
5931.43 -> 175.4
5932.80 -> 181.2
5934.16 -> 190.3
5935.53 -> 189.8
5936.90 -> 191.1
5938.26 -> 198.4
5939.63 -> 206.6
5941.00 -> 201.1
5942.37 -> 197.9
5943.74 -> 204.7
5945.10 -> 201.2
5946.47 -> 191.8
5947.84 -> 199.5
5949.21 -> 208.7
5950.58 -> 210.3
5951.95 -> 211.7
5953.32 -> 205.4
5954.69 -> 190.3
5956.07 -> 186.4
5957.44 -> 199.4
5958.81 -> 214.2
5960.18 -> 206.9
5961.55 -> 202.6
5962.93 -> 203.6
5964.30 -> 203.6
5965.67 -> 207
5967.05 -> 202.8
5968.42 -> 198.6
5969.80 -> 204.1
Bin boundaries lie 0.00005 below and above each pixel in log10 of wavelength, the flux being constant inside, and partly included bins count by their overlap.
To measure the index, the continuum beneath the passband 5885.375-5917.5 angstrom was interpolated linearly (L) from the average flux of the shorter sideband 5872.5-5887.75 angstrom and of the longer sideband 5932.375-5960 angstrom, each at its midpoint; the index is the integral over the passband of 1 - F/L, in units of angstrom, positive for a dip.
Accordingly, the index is 1.8 angstrom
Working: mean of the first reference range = 186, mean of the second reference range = 199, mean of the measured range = 180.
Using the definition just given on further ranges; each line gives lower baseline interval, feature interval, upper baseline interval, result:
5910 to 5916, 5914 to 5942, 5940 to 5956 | 0.8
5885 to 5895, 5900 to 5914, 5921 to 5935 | -1.3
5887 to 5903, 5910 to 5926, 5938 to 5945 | -0.6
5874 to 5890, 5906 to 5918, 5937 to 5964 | -0.4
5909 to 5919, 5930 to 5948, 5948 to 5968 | 0.5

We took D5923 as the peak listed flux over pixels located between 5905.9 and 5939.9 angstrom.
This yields 213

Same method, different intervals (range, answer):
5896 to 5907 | 201.4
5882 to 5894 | 179.5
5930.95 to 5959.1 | 214.2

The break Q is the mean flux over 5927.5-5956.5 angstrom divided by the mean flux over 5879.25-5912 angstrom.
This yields 1.1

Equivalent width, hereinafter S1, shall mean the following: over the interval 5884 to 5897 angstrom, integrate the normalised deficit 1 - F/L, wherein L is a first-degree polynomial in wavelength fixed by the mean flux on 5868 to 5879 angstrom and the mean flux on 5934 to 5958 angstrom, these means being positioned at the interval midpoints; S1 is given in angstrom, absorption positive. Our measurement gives 2.3 angstrom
